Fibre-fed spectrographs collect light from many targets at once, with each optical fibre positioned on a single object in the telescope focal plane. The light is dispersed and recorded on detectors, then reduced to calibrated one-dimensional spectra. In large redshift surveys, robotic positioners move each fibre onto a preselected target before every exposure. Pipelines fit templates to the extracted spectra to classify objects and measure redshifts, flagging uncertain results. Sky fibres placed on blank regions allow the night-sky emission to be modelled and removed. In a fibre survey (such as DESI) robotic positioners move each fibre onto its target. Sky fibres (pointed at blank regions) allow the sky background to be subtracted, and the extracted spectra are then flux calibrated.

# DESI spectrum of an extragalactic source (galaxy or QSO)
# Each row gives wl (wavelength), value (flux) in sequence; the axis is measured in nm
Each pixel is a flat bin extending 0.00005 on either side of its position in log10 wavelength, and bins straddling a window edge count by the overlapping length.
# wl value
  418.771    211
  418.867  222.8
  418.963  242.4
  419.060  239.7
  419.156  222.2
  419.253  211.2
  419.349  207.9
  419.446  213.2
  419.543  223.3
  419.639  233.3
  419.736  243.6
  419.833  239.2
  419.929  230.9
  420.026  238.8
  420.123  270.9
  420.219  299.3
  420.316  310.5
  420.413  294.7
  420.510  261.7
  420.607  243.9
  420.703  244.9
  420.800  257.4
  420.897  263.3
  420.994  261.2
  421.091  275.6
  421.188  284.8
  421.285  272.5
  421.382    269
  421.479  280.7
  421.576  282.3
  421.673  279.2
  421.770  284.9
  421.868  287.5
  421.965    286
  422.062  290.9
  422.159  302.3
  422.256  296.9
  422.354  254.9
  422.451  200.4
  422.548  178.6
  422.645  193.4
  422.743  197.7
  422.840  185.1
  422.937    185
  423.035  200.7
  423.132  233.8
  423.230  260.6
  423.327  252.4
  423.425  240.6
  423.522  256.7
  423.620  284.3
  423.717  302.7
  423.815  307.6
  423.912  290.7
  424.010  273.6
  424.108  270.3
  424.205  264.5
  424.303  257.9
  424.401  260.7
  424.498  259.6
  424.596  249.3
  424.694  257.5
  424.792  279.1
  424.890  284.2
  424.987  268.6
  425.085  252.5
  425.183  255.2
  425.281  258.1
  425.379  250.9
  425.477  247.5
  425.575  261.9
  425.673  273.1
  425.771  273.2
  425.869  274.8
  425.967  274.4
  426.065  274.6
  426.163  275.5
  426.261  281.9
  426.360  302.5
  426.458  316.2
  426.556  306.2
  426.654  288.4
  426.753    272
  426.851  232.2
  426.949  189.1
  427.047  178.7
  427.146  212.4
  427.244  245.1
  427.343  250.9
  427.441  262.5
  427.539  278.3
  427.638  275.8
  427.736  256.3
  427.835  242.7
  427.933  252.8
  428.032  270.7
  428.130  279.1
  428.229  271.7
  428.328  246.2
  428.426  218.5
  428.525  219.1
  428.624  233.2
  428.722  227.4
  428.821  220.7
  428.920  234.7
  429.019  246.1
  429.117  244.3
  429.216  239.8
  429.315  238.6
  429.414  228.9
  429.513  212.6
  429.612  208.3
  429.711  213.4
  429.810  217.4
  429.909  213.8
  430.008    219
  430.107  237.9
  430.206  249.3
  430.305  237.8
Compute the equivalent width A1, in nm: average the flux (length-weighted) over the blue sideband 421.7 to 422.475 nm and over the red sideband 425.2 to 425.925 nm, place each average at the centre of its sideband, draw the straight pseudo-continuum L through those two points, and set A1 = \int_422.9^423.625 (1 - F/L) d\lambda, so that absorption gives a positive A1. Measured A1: 0.09 nm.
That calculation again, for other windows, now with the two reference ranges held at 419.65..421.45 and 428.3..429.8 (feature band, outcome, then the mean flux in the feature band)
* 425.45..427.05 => -0.191 nm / 269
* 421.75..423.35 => 0.101 nm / 240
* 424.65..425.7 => -0.076 nm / 262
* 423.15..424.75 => -0.113 nm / 267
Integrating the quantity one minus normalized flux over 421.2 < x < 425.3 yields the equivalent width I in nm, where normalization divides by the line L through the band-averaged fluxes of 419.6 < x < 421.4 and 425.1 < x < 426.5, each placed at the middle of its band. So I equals 0.14 nm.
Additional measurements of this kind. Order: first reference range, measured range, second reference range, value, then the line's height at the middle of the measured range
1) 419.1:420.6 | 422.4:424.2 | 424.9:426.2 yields 0.124 nm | 258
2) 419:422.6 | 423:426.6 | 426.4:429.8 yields -0.265 nm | 250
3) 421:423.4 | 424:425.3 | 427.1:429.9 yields -0.086 nm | 247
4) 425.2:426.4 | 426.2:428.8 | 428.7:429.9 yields -0.049 nm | 249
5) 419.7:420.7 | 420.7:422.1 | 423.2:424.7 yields -0.057 nm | 265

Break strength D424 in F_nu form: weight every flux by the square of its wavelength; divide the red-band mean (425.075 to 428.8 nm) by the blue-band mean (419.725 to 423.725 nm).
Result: 1.0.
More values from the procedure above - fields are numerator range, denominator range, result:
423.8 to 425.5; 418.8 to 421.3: 1.09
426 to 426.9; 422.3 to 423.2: 1.41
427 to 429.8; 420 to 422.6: 0.92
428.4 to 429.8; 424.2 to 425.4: 0.89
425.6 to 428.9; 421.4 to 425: 1.01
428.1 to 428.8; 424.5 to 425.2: 0.93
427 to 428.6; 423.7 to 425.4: 0.93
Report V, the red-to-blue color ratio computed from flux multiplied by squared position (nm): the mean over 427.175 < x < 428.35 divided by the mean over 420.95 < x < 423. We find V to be 1.05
